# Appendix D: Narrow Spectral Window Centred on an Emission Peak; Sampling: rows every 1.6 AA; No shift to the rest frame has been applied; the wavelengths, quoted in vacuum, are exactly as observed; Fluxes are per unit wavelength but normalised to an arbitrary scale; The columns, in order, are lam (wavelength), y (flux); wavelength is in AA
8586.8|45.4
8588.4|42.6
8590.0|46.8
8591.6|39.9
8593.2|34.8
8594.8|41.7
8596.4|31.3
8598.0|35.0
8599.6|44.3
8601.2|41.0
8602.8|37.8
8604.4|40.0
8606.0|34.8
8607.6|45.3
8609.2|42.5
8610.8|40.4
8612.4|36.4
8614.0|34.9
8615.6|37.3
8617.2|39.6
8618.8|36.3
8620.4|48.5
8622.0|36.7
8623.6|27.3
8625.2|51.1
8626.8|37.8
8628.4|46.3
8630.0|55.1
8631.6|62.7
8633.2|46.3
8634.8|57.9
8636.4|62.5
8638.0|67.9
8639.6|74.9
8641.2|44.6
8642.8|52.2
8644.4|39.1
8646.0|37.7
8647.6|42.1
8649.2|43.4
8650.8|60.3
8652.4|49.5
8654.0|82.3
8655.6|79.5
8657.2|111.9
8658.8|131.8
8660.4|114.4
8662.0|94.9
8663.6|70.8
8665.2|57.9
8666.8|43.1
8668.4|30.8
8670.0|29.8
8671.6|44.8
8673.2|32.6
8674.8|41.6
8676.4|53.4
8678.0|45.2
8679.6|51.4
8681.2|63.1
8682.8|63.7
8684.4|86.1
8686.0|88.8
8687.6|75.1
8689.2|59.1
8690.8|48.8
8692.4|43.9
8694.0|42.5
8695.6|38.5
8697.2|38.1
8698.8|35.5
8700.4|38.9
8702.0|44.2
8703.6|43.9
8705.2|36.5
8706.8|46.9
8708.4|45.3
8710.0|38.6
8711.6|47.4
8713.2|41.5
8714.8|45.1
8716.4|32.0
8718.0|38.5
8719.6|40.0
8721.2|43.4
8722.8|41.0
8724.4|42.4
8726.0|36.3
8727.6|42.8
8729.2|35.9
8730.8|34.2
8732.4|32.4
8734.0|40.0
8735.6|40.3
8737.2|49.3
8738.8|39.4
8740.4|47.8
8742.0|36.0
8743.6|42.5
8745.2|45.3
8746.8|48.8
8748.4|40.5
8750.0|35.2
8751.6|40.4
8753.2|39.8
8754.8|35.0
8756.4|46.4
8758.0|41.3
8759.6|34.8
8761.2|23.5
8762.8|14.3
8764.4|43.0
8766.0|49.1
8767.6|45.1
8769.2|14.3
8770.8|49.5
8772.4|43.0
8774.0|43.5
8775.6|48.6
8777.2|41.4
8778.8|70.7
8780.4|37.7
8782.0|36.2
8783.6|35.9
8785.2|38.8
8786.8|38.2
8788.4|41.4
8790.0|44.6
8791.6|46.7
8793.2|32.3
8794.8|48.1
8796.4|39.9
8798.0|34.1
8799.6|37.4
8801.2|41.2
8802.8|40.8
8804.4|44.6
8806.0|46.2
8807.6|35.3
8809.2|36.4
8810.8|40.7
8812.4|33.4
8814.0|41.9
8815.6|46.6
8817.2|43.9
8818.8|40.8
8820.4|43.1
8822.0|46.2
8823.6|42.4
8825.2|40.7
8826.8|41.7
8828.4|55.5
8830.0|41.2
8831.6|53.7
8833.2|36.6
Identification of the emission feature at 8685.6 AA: [N II] 6583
